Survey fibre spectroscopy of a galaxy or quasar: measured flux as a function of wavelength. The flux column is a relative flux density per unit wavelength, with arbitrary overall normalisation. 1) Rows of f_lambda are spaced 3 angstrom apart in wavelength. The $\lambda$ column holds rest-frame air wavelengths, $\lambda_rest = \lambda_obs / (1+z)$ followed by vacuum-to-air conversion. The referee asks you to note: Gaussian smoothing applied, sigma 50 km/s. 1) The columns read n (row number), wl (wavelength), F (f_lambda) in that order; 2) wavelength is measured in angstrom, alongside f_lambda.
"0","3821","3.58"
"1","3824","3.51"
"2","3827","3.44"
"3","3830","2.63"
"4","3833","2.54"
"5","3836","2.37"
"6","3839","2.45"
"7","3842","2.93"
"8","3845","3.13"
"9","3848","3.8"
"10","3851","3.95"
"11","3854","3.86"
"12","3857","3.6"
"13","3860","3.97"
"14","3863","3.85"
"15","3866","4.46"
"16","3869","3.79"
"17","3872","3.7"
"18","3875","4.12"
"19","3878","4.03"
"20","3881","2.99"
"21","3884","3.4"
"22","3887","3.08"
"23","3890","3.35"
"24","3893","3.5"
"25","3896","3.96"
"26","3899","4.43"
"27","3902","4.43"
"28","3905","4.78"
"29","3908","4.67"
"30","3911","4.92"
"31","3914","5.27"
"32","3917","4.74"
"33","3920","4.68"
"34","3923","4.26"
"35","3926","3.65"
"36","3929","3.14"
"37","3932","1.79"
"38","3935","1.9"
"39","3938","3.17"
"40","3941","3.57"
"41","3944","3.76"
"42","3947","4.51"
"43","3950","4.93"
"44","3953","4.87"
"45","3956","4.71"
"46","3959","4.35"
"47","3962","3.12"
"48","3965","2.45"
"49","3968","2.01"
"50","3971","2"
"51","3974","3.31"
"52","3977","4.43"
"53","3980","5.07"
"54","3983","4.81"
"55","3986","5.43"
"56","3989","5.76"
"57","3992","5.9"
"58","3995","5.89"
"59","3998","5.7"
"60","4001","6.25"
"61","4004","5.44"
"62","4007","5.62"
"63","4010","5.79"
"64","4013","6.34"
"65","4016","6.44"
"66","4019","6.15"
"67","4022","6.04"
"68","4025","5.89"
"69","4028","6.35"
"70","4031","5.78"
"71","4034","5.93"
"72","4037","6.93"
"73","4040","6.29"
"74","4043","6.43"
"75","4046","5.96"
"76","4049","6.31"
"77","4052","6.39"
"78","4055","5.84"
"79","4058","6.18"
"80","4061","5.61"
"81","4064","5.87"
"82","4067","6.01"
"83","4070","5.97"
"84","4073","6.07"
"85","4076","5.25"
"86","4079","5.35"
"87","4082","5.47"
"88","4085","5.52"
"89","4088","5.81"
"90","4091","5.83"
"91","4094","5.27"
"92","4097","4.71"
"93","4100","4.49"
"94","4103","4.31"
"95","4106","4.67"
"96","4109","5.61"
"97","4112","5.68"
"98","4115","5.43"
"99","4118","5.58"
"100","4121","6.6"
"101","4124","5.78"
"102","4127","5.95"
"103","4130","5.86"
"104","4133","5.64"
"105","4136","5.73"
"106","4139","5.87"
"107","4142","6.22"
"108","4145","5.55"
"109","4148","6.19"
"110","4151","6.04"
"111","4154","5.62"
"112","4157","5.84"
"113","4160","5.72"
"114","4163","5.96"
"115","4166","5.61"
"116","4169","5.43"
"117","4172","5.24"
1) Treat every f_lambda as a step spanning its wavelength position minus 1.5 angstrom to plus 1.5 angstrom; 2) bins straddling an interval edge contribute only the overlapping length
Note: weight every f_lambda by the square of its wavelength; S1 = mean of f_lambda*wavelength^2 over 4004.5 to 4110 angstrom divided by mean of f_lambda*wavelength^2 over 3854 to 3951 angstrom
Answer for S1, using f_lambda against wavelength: 1.6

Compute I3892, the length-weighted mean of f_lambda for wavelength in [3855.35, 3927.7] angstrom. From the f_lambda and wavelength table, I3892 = 4.06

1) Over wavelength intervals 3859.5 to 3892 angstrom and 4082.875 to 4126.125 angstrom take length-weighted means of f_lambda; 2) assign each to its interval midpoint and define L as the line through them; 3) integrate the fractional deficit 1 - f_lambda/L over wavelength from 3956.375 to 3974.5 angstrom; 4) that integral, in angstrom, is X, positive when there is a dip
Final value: 5.8 angstrom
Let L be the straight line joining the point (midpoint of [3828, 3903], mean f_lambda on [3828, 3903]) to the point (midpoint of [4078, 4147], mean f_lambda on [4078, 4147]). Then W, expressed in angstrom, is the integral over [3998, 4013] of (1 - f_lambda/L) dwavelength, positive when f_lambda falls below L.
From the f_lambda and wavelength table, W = -3.8 angstrom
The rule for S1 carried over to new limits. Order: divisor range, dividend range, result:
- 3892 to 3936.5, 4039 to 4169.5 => 1.57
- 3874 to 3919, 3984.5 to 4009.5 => 1.47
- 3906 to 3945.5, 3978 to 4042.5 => 1.61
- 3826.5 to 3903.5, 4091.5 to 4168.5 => 1.81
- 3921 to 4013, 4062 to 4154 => 1.40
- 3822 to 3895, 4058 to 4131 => 1.81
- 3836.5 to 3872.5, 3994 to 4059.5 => 1.85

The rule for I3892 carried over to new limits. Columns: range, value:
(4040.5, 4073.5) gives 6.06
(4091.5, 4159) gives 5.58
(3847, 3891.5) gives 3.73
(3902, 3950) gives 3.97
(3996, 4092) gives 5.96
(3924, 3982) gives 3.53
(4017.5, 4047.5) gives 6.17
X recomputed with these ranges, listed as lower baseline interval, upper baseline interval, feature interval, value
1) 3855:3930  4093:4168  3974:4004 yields -4.41 angstrom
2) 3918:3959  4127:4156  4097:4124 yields 1.28 angstrom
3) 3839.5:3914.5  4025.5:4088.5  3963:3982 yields 6.66 angstrom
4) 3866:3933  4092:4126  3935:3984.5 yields 6.74 angstrom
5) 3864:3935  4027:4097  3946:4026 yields 1.24 angstrom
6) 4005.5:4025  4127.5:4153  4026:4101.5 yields 2.05 angstrom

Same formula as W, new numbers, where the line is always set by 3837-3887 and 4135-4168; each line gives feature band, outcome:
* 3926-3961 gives 4.6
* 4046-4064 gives -3.3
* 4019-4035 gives -3.7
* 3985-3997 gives -3.0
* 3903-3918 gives -3.4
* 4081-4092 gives -0.7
